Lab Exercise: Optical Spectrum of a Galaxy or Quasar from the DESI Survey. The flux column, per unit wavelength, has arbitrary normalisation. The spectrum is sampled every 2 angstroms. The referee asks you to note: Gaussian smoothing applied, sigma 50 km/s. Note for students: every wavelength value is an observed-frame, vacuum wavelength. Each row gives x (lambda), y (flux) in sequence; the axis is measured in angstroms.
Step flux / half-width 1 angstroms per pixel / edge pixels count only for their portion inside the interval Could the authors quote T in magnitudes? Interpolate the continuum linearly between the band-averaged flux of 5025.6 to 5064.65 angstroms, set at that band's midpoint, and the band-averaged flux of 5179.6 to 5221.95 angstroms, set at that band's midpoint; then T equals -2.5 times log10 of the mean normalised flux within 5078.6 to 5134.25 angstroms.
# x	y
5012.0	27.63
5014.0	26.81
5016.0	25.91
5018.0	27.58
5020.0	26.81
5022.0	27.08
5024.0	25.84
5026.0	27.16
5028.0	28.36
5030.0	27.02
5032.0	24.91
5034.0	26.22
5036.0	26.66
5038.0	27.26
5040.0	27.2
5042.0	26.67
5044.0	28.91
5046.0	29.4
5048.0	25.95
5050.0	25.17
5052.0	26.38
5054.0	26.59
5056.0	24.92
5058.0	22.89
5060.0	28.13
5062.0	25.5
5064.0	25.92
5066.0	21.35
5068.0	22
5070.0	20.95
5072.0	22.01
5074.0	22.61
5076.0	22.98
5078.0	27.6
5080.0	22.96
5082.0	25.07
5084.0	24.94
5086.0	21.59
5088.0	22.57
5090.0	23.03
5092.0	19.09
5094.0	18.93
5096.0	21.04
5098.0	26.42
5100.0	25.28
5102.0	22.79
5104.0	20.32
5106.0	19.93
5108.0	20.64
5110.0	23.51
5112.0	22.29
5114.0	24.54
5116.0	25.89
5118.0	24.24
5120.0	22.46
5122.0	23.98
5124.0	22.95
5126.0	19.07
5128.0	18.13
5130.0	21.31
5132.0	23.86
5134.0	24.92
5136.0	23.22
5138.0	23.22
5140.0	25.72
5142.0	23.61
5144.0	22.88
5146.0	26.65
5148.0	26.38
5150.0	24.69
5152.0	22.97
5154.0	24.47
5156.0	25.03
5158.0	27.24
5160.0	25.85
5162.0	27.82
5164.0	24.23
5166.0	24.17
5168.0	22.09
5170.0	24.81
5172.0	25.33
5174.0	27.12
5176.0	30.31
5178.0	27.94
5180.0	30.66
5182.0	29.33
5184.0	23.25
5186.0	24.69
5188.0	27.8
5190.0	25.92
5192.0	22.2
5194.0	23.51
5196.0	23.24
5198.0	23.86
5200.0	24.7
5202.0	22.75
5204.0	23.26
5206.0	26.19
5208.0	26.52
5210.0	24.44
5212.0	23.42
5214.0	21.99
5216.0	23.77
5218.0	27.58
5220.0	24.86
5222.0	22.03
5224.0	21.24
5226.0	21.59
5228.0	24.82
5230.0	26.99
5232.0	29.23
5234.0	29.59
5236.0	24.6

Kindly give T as 0.15 mag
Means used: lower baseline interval 26.6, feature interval 22.6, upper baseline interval 24.8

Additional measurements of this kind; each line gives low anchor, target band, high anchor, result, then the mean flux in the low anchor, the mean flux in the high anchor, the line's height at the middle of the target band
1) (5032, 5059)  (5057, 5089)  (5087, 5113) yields 0.02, 26.4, 22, 24.2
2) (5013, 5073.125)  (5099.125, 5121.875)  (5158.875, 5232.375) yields 0.12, 25.9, 25.1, 25.5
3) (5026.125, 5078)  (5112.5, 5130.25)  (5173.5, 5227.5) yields 0.12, 25.5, 24.9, 25.2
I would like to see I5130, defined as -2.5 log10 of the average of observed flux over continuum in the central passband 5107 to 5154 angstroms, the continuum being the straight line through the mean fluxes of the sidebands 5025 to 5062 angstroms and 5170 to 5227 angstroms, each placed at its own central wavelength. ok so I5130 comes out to 0.10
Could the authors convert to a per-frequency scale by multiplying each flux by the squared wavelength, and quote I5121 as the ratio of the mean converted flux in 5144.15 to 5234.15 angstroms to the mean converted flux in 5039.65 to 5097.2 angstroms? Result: 1.1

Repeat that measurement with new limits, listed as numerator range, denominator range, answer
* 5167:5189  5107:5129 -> 1.21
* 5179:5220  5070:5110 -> 1.15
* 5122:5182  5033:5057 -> 0.97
